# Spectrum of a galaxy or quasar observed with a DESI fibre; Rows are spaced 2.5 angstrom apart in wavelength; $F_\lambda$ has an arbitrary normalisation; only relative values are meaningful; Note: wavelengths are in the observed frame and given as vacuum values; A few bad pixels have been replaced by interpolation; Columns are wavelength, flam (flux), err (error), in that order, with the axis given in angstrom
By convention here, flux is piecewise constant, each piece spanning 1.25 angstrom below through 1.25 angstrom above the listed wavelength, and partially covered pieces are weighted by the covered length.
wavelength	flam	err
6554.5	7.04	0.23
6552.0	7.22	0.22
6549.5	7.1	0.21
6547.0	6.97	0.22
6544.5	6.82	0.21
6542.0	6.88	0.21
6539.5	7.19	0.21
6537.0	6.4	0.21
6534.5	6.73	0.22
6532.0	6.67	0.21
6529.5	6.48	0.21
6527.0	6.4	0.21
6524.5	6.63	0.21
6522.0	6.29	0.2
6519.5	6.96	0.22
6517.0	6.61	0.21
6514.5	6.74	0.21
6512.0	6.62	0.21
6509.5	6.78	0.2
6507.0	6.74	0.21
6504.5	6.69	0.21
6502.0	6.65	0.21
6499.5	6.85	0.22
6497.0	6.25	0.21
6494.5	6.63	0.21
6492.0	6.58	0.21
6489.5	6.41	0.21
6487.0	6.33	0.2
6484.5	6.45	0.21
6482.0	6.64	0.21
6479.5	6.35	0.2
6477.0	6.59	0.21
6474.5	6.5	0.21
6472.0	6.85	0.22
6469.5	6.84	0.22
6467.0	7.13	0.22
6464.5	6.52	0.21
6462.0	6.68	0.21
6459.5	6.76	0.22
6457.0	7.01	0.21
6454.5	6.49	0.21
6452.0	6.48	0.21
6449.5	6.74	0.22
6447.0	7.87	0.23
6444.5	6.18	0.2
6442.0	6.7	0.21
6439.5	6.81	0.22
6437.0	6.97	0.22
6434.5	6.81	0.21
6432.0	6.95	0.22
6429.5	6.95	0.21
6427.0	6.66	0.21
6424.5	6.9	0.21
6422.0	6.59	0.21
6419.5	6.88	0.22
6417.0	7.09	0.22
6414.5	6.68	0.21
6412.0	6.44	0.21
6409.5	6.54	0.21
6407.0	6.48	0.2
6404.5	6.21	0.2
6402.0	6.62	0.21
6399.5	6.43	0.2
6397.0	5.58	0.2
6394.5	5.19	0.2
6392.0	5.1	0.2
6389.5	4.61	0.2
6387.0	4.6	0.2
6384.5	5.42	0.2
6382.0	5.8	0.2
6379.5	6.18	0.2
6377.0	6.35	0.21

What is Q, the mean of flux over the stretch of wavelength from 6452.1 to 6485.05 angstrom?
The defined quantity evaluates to 6.68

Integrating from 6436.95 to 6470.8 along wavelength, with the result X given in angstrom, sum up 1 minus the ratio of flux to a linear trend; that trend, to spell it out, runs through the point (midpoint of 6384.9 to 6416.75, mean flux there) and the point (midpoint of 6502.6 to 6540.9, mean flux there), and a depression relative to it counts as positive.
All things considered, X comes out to -3.0 angstrom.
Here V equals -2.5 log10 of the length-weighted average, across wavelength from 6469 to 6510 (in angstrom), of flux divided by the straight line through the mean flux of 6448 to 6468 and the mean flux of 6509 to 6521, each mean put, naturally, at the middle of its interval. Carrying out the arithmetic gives 0.02 mag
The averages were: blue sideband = 6.74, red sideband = 6.73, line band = 6.59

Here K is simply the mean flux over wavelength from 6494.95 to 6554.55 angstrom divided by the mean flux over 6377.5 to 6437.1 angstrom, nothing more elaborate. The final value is 1.1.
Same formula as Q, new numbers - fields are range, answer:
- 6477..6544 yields 6.62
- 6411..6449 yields 6.83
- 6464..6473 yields 6.86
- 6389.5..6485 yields 6.57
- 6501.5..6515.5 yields 6.71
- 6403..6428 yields 6.65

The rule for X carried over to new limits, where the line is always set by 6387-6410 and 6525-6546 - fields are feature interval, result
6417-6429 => -1.8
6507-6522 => -0.3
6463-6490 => -1.3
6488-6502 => -0.3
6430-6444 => -1.8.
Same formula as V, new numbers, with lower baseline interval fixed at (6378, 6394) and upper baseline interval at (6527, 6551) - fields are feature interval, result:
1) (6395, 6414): -0.15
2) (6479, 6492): -0.03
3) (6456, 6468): -0.13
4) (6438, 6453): -0.16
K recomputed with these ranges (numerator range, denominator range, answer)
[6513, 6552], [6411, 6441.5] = 0.99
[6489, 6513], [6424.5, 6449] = 0.96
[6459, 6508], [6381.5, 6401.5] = 1.23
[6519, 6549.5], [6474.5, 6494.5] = 1.03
